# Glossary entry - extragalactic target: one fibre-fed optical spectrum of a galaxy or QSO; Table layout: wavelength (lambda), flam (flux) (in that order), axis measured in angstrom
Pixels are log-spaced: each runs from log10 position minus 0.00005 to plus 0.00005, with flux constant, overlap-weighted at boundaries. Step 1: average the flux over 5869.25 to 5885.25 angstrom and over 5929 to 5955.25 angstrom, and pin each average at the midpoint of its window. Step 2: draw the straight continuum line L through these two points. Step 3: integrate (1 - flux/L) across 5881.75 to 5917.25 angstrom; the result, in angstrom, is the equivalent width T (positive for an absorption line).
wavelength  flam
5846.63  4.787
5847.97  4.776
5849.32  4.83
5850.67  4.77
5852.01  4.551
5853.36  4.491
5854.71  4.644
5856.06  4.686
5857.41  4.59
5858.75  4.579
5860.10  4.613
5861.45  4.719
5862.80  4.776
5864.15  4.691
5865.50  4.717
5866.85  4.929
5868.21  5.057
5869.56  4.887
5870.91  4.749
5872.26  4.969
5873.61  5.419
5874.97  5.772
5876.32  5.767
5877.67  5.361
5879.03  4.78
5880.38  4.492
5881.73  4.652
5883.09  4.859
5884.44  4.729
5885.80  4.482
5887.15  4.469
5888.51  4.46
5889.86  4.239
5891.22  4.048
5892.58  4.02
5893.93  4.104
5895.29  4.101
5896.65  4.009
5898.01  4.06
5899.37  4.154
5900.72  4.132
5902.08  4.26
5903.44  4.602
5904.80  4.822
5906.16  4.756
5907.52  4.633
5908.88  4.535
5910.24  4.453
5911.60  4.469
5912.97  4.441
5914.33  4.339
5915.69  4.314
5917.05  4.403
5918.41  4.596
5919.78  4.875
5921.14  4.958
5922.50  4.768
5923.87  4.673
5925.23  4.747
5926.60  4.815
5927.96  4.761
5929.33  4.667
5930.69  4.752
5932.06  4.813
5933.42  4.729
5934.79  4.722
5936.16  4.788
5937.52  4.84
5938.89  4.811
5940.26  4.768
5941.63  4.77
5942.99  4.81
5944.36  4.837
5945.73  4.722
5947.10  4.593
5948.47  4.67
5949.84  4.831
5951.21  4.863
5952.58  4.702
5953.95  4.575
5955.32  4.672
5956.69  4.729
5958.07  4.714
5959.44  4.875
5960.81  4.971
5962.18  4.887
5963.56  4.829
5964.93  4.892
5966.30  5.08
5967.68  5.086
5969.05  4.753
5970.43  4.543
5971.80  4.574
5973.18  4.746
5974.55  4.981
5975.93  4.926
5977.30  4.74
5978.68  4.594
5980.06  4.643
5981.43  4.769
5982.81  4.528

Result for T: 4.0 angstrom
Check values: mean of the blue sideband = 5.04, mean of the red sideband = 4.75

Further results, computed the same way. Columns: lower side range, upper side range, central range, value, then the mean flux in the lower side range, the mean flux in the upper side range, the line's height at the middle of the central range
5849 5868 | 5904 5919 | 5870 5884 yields -1.3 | 4.69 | 4.52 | 4.63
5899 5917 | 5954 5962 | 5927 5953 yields -0.5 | 4.46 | 4.78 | 4.67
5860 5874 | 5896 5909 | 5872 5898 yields -0.1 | 4.86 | 4.39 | 4.63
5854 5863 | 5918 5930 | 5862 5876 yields -1.0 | 4.65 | 4.76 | 4.67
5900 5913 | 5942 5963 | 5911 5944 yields -0.5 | 4.51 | 4.76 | 4.63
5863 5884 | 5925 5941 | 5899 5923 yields 1.6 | 5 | 4.77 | 4.85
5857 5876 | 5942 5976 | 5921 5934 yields 0.2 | 4.91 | 4.79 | 4.83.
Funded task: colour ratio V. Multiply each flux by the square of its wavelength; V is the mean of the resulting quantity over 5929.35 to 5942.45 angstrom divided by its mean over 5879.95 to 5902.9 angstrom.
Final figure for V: 1.1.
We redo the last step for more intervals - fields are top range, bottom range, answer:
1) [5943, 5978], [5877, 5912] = 1.10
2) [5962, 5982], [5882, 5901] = 1.15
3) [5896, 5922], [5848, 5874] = 0.95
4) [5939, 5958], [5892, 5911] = 1.11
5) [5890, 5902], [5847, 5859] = 0.89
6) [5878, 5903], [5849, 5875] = 0.92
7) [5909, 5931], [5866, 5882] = 0.93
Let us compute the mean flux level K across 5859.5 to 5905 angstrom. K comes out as 4.64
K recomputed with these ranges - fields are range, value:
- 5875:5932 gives 4.57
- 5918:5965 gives 4.77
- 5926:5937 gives 4.76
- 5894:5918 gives 4.38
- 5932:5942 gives 4.78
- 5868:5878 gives 5.26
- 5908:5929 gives 4.61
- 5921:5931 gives 4.76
